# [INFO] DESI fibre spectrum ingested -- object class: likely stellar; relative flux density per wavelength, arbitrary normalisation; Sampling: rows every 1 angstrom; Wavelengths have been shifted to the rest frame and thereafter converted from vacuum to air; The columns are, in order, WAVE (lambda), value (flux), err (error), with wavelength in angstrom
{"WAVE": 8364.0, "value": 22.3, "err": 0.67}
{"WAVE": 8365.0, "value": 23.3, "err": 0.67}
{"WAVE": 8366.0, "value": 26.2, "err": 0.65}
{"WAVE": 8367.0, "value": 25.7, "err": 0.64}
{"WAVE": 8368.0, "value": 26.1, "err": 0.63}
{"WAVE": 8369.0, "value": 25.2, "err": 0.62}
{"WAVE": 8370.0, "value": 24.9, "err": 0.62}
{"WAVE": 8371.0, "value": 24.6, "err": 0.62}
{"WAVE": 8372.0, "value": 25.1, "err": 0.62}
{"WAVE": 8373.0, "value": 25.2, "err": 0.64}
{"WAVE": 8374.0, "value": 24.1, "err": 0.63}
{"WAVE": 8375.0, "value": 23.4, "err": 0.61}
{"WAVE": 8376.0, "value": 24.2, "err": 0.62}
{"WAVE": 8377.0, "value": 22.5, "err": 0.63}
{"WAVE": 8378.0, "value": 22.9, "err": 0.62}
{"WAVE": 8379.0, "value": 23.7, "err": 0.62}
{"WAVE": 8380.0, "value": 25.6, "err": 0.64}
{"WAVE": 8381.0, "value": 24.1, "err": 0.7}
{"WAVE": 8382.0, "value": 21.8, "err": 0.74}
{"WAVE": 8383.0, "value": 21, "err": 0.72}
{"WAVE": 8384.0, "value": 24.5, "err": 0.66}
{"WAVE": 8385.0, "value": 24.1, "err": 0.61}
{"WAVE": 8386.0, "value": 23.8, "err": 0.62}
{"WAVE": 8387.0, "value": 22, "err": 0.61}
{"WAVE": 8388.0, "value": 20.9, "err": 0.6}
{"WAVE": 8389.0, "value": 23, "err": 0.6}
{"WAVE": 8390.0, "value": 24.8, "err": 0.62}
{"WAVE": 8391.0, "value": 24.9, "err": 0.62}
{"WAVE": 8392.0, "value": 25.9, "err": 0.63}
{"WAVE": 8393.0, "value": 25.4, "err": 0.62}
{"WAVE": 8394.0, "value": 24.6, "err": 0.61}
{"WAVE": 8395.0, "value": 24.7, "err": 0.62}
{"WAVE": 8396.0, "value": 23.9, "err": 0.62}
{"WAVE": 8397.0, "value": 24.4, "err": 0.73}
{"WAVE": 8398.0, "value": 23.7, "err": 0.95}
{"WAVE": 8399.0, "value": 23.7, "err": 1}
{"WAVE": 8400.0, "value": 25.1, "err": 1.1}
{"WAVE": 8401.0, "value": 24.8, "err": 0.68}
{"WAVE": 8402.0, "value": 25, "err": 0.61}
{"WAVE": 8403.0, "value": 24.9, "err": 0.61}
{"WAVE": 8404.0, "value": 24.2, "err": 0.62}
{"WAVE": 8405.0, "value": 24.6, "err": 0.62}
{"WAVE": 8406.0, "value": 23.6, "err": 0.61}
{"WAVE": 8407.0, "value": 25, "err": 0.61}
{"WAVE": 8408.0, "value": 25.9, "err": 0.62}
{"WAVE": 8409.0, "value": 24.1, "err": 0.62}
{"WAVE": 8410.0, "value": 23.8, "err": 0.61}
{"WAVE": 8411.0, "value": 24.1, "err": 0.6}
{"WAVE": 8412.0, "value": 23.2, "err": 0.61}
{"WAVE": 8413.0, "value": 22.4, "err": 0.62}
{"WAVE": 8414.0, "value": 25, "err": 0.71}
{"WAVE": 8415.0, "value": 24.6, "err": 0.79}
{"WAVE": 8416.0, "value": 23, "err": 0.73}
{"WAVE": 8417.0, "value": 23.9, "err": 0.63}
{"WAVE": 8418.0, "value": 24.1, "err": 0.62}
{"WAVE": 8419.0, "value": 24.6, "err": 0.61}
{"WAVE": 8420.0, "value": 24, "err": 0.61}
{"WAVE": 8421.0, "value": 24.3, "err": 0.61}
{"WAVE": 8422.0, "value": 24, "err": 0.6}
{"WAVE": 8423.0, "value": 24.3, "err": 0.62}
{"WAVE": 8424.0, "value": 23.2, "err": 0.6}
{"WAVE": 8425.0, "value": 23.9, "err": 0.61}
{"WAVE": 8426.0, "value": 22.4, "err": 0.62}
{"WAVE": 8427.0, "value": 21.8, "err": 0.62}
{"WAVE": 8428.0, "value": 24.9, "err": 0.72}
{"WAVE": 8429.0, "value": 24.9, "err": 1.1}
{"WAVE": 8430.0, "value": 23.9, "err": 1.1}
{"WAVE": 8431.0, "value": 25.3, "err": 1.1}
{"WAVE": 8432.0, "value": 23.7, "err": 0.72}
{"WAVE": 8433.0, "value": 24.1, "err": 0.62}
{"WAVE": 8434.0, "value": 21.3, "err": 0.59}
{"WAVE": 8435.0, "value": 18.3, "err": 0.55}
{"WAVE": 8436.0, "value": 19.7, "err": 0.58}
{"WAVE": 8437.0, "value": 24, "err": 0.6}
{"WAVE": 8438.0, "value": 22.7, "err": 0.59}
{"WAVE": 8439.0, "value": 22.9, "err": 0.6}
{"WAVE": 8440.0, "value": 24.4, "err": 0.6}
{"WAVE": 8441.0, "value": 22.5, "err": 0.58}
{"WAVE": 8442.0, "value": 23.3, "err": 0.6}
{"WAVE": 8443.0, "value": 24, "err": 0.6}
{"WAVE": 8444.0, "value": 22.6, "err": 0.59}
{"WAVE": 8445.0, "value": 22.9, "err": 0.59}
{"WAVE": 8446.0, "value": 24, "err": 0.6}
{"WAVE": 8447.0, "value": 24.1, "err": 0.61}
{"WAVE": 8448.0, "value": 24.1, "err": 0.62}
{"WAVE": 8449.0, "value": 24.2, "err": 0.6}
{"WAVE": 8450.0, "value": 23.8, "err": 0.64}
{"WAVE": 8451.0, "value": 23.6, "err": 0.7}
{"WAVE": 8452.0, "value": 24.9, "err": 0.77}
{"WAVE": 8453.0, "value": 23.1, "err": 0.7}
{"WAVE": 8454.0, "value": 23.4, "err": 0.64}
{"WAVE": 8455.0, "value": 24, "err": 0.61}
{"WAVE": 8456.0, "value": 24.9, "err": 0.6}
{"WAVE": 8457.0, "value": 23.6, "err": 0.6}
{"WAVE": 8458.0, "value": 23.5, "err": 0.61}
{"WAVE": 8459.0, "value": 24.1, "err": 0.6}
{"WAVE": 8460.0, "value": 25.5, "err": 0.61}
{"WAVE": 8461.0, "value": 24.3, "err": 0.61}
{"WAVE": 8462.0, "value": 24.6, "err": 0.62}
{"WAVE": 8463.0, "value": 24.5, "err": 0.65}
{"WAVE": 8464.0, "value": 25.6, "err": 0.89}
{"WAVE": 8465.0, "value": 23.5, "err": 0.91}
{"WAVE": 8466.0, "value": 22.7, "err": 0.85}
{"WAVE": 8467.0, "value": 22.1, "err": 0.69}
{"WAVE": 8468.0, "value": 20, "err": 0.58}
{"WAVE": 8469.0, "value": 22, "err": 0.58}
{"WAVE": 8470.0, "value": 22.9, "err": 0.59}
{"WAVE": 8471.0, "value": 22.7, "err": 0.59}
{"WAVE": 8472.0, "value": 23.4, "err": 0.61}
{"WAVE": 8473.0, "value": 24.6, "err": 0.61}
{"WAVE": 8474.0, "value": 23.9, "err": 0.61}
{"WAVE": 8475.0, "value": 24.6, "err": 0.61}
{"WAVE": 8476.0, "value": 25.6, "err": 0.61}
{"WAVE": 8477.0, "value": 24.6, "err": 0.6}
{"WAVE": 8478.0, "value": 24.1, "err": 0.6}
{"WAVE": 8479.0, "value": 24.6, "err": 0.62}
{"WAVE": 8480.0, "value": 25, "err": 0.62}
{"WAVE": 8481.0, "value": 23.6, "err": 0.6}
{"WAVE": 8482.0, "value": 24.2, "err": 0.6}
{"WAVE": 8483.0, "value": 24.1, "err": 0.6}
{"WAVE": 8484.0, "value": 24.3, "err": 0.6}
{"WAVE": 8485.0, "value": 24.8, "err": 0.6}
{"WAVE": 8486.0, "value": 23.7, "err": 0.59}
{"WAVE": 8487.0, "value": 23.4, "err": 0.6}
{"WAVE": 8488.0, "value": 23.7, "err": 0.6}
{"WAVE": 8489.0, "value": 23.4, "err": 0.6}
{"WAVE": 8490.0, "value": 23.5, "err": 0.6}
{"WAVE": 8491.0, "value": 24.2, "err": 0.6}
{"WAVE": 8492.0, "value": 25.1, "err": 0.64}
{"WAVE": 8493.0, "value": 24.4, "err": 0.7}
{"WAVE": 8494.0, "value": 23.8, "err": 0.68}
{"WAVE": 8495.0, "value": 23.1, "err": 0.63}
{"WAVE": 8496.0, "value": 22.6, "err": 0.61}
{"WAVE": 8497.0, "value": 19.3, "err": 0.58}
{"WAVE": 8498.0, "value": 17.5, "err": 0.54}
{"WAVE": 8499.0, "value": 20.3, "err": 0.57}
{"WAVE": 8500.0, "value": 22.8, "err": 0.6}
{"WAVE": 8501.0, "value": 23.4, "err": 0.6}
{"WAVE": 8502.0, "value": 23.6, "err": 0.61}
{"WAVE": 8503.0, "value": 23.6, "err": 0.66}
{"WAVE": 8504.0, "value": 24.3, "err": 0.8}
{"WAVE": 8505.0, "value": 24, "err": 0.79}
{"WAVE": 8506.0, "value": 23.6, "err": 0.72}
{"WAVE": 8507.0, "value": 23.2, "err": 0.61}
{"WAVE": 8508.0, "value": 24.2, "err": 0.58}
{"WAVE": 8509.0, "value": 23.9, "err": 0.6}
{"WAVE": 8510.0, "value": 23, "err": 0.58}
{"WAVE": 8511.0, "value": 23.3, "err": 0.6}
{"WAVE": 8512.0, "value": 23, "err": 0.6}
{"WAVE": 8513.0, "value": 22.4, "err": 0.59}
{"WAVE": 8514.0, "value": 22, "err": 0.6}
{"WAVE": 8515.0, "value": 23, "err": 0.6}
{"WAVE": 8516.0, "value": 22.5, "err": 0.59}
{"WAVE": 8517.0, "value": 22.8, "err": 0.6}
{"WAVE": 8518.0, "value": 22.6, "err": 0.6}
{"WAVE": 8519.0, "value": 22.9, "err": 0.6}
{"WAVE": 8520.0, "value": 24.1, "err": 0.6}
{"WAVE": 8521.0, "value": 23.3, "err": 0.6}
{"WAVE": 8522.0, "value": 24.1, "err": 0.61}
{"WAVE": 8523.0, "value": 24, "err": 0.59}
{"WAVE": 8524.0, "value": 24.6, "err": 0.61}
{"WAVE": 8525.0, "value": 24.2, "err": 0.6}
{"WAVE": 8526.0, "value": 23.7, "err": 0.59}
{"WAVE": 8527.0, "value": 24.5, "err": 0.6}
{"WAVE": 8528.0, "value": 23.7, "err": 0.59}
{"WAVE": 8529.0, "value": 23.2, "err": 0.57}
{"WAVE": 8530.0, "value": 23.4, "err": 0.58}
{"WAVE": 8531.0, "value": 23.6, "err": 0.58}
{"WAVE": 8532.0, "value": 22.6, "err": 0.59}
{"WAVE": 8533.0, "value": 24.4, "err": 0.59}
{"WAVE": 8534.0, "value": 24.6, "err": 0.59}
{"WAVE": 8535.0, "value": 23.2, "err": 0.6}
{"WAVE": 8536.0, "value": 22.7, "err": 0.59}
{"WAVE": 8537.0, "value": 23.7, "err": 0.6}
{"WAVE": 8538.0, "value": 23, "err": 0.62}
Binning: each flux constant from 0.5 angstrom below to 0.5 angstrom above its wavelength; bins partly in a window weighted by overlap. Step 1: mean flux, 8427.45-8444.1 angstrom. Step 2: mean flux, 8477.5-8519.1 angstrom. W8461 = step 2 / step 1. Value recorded 1.0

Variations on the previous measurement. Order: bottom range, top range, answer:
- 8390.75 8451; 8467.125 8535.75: 0.98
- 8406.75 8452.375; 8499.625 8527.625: 0.99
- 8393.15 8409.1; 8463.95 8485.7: 0.97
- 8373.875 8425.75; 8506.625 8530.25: 0.98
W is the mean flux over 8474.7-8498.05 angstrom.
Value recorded 23.7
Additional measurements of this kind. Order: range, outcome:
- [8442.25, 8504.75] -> 23.6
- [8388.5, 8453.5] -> 23.8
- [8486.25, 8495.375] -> 23.9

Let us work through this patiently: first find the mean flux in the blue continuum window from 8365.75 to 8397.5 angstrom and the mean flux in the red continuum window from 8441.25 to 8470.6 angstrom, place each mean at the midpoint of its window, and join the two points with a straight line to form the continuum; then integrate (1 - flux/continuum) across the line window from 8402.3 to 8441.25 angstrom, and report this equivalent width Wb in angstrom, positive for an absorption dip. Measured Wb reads 0.37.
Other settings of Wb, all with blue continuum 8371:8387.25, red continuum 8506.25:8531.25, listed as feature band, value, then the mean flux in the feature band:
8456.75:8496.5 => -0.61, 23.8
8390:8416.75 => -0.88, 24.4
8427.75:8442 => 0.33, 23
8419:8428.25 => -0.03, 23.7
